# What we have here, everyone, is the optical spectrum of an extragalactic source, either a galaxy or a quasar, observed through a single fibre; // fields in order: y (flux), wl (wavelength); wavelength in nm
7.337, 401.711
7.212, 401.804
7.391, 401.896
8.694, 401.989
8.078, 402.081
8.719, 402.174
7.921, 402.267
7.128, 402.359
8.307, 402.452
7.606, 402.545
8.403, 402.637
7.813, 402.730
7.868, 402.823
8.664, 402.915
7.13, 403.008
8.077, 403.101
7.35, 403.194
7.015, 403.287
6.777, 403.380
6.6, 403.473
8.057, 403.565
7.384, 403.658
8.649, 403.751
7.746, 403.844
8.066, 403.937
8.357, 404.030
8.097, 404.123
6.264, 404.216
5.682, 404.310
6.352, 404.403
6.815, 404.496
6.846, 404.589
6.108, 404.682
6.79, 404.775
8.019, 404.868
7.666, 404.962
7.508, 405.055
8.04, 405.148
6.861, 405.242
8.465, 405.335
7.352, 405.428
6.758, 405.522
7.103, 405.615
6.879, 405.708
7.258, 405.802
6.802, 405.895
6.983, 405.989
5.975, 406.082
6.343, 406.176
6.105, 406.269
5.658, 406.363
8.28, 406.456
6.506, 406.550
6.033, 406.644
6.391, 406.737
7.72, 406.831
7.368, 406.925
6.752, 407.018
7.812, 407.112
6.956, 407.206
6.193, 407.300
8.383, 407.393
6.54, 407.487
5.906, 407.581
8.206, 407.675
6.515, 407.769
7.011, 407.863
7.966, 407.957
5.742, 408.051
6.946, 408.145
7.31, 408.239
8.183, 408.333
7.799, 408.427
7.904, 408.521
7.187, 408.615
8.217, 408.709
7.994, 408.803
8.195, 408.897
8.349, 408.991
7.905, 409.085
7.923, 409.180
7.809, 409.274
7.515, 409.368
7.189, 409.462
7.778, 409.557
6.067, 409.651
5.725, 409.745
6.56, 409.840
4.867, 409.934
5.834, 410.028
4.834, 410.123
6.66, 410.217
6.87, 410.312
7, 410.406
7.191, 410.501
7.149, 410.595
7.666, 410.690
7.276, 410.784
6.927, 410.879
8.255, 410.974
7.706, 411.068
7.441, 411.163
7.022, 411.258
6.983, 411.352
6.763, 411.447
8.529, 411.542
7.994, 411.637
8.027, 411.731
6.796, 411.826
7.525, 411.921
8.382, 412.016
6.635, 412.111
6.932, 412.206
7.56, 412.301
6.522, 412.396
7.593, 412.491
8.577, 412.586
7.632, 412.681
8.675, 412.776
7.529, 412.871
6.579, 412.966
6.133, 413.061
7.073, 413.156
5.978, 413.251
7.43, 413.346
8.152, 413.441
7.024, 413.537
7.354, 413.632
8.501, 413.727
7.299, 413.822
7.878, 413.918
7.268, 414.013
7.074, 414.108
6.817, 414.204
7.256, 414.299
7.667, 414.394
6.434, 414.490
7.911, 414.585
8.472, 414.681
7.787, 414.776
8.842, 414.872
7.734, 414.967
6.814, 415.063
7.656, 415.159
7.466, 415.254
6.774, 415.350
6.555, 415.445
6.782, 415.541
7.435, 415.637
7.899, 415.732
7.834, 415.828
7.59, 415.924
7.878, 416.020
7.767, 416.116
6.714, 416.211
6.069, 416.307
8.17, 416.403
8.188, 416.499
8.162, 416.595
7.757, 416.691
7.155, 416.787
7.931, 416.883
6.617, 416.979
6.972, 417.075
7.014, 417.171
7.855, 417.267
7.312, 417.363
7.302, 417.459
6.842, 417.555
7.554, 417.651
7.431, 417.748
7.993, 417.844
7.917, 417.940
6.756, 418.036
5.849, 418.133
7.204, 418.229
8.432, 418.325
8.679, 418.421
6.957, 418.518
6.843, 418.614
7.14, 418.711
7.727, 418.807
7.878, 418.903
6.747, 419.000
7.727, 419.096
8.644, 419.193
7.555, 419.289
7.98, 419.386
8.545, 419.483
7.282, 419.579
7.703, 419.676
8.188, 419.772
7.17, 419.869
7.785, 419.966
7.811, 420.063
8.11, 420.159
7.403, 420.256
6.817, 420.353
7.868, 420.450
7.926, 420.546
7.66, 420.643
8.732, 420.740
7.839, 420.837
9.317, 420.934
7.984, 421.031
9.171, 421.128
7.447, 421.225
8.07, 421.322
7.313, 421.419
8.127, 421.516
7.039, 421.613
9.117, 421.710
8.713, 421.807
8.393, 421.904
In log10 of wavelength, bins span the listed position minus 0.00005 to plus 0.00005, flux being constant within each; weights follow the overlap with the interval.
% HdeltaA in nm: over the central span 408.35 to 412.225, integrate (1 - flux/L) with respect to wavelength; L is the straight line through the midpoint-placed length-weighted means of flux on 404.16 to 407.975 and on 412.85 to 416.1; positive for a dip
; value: -0.05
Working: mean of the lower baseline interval 6.95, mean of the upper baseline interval 7.38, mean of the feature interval 7.26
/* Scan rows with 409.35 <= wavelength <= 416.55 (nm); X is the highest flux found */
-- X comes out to 8.842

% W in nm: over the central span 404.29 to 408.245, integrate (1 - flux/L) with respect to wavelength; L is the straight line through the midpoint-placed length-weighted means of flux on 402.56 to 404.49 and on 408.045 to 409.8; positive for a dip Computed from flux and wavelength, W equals 0.29 nm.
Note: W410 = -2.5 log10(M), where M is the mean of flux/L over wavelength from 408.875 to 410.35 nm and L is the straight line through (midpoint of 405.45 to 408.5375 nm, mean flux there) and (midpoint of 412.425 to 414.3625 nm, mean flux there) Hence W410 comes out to 0.04 mag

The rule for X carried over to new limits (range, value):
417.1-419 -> 8.679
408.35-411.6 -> 8.529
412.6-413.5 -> 8.675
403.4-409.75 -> 8.649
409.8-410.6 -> 7.191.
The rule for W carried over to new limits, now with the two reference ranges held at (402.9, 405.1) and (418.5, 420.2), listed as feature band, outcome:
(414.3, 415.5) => 0.01 nm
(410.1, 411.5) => 0.07 nm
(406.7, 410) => 0.09 nm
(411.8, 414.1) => 0.04 nm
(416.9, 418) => 0.04 nm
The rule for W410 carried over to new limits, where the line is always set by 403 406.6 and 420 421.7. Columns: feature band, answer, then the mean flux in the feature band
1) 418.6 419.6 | 0.03 mag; 7.68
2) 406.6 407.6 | 0.05 mag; 6.95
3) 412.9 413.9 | 0.06 mag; 7.18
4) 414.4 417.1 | 0.03 mag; 7.48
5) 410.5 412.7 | 0.00 mag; 7.46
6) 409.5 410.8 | 0.14 mag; 6.52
